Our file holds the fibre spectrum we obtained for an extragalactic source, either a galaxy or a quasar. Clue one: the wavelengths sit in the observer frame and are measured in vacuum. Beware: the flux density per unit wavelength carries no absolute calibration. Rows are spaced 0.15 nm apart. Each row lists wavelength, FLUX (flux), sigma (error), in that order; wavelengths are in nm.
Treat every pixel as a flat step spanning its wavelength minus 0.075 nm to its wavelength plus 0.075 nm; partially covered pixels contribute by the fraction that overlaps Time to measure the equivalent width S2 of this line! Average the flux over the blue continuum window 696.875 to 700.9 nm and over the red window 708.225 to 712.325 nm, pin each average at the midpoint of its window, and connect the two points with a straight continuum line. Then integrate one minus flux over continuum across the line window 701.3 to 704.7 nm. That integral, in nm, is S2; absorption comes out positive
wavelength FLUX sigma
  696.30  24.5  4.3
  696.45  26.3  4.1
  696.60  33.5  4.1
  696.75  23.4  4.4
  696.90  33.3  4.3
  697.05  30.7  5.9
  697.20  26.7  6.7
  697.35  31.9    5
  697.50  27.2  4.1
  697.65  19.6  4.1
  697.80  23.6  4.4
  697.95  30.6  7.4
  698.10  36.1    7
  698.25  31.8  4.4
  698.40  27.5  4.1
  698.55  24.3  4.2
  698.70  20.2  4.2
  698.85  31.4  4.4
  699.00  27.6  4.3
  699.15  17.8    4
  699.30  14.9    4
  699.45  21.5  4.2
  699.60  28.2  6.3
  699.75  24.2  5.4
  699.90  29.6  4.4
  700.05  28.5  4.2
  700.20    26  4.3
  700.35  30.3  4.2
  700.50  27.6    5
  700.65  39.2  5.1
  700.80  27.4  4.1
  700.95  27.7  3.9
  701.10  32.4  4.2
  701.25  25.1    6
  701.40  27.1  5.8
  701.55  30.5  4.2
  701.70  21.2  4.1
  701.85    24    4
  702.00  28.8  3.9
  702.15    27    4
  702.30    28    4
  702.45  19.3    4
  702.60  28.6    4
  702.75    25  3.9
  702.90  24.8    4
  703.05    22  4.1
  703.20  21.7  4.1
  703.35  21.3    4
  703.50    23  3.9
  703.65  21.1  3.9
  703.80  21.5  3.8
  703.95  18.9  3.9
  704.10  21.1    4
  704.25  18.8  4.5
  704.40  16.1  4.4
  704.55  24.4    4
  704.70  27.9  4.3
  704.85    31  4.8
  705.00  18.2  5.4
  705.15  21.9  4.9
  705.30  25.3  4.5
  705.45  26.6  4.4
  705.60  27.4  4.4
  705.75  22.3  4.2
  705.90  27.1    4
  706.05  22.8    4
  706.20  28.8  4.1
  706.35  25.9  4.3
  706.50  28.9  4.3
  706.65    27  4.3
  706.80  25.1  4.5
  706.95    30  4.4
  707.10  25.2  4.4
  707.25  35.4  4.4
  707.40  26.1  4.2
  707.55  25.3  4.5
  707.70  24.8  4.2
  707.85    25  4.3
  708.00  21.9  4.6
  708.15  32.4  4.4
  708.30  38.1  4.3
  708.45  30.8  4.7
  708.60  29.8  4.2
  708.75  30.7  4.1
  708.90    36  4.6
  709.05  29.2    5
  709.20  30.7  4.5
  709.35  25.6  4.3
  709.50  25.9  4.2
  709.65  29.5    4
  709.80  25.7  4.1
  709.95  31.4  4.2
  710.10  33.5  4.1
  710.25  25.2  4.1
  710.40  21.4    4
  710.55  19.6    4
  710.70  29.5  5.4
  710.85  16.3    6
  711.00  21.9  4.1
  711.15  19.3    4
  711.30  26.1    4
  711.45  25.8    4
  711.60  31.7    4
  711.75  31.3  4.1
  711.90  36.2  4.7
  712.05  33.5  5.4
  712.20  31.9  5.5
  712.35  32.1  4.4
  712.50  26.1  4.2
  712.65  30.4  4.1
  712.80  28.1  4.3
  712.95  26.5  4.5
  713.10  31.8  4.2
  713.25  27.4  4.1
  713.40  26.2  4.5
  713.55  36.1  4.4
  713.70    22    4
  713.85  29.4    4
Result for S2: 0.51 nm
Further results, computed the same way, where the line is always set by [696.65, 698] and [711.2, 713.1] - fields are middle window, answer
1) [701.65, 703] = 0.15 nm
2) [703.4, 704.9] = 0.34 nm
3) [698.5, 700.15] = 0.20 nm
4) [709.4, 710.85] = 0.16 nm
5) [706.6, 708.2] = 0.12 nm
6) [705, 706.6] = 0.19 nm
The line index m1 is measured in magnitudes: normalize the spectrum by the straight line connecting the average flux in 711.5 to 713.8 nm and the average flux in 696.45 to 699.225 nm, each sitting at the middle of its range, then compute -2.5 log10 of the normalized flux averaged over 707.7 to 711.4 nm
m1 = 0.09 mag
